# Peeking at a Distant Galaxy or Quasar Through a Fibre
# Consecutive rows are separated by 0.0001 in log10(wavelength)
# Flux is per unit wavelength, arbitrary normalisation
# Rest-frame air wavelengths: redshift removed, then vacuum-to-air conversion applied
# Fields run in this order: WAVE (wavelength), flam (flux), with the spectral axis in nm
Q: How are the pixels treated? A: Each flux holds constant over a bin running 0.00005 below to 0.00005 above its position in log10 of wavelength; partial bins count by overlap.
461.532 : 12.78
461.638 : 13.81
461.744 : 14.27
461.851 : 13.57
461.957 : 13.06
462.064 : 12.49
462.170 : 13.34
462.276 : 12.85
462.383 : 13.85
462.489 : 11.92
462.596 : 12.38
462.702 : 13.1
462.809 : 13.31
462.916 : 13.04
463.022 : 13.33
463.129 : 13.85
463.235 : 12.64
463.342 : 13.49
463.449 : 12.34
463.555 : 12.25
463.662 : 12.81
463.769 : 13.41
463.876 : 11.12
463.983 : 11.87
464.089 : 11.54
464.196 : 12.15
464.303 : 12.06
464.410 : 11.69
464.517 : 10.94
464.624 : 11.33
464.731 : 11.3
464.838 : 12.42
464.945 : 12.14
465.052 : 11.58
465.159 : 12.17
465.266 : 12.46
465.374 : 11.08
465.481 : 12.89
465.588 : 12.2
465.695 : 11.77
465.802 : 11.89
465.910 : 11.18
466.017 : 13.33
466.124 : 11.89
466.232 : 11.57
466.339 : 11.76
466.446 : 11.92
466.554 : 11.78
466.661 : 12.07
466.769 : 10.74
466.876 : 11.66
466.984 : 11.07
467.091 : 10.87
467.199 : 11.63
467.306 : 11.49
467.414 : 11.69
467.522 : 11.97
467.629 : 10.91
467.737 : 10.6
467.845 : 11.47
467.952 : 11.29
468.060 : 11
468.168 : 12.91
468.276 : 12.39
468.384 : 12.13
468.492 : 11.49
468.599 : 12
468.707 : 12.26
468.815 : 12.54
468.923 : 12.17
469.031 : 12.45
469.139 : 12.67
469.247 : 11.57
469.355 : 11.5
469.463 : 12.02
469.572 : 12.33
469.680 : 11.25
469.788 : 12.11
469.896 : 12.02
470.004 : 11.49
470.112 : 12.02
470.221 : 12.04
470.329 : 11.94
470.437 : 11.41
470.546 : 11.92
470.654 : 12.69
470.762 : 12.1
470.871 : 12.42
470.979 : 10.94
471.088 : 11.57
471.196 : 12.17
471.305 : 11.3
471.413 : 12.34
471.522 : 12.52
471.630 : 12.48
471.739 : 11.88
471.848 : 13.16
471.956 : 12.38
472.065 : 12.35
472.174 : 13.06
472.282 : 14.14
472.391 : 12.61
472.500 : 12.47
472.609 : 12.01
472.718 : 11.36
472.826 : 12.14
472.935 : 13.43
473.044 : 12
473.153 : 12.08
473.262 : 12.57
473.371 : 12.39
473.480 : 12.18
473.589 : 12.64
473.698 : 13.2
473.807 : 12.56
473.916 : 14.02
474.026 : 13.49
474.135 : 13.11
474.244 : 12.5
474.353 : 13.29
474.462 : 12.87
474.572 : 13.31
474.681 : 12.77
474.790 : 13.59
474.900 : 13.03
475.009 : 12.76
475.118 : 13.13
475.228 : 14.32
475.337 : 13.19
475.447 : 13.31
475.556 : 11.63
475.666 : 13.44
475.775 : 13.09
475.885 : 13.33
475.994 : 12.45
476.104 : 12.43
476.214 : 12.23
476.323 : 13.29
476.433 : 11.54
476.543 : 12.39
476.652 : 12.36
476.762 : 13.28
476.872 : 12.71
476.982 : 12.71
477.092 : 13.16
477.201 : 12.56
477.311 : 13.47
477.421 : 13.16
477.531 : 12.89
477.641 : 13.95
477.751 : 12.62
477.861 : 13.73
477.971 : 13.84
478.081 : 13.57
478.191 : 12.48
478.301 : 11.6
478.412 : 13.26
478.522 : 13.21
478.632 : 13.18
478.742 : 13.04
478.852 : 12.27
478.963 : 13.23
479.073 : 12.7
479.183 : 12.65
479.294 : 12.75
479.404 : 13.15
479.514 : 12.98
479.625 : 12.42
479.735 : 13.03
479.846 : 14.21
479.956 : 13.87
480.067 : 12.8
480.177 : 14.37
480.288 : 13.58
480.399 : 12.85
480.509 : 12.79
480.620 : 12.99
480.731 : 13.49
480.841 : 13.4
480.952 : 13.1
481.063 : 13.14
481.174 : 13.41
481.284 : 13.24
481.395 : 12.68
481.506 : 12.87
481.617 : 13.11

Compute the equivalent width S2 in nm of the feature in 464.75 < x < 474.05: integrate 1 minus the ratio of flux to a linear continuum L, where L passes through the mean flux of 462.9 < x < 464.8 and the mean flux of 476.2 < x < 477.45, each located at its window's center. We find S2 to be 0.31 nm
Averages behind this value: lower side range 12.3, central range 12.1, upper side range 12.8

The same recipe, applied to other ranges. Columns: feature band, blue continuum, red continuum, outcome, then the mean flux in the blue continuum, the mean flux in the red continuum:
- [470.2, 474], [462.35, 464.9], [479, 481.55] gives 0.13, 12.4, 13.2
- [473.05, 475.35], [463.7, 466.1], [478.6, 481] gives -0.05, 11.9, 13.1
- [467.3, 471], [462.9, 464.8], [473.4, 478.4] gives 0.21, 12.3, 13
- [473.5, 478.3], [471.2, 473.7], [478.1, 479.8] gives -0.13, 12.4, 12.8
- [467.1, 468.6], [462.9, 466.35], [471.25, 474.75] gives 0.09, 12.2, 12.6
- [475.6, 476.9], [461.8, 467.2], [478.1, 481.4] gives 0.02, 12.2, 13.1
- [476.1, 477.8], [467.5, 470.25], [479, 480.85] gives 0.00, 11.9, 13.2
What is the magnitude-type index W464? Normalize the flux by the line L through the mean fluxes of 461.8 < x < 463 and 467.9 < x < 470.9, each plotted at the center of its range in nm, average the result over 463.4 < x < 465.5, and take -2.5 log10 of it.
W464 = 0.07 mag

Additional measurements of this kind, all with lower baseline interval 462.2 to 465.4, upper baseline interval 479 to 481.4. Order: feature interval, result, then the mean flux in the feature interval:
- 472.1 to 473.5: 0.03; 12.5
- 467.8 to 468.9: 0.06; 12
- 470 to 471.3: 0.07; 11.9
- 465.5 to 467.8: 0.08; 11.6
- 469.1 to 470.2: 0.07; 11.9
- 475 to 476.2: 0.00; 13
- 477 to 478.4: 0.00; 13.1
